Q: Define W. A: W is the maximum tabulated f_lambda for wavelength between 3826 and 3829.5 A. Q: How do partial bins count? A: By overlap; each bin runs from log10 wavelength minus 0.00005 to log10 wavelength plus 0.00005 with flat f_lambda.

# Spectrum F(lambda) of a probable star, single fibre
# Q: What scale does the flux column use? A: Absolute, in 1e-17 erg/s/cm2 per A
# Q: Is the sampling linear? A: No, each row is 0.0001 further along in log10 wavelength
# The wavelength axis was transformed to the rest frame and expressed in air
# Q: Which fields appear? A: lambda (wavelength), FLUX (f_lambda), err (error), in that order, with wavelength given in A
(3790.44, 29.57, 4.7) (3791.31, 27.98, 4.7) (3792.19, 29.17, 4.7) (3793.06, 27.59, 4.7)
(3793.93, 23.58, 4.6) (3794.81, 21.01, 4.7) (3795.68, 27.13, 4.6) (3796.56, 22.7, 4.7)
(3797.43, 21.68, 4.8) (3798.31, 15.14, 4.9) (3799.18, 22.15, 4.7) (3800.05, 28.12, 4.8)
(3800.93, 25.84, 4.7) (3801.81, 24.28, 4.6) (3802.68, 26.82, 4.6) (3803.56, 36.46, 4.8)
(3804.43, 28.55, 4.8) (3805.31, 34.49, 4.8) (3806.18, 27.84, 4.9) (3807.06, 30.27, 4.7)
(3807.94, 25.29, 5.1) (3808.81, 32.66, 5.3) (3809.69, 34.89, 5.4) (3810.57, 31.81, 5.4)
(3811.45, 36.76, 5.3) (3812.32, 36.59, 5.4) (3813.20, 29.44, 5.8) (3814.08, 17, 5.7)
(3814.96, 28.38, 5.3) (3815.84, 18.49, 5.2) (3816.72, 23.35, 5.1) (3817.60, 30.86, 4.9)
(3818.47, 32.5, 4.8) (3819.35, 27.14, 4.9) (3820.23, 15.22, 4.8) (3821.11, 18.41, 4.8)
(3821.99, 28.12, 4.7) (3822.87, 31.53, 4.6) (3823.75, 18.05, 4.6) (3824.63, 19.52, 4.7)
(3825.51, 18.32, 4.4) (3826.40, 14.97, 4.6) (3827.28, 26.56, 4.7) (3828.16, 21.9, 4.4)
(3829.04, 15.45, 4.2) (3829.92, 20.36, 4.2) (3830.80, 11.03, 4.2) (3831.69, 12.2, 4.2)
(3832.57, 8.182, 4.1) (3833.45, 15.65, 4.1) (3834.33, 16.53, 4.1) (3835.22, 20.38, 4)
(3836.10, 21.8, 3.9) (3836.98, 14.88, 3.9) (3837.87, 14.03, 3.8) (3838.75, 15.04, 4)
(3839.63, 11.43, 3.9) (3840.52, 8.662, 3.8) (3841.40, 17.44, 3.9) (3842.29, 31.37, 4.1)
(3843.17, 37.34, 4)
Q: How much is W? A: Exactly 26.56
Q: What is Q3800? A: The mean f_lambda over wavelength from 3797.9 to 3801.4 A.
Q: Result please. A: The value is 22.9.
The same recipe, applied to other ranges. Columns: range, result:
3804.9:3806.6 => 31.3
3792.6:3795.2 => 24.2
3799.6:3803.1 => 26.2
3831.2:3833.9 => 12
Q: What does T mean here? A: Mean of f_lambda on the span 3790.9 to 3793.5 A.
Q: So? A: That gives 28.2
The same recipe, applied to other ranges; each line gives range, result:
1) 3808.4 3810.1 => 33.7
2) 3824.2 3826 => 18.7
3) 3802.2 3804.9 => 30.6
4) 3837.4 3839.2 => 14.5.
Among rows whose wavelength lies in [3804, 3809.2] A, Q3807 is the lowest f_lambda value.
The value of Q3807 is 25.29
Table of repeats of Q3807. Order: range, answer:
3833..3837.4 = 14.88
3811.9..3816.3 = 17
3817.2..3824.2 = 15.22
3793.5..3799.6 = 15.14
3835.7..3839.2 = 14.03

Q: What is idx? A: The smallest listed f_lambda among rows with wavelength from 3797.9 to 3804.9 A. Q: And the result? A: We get 15.14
